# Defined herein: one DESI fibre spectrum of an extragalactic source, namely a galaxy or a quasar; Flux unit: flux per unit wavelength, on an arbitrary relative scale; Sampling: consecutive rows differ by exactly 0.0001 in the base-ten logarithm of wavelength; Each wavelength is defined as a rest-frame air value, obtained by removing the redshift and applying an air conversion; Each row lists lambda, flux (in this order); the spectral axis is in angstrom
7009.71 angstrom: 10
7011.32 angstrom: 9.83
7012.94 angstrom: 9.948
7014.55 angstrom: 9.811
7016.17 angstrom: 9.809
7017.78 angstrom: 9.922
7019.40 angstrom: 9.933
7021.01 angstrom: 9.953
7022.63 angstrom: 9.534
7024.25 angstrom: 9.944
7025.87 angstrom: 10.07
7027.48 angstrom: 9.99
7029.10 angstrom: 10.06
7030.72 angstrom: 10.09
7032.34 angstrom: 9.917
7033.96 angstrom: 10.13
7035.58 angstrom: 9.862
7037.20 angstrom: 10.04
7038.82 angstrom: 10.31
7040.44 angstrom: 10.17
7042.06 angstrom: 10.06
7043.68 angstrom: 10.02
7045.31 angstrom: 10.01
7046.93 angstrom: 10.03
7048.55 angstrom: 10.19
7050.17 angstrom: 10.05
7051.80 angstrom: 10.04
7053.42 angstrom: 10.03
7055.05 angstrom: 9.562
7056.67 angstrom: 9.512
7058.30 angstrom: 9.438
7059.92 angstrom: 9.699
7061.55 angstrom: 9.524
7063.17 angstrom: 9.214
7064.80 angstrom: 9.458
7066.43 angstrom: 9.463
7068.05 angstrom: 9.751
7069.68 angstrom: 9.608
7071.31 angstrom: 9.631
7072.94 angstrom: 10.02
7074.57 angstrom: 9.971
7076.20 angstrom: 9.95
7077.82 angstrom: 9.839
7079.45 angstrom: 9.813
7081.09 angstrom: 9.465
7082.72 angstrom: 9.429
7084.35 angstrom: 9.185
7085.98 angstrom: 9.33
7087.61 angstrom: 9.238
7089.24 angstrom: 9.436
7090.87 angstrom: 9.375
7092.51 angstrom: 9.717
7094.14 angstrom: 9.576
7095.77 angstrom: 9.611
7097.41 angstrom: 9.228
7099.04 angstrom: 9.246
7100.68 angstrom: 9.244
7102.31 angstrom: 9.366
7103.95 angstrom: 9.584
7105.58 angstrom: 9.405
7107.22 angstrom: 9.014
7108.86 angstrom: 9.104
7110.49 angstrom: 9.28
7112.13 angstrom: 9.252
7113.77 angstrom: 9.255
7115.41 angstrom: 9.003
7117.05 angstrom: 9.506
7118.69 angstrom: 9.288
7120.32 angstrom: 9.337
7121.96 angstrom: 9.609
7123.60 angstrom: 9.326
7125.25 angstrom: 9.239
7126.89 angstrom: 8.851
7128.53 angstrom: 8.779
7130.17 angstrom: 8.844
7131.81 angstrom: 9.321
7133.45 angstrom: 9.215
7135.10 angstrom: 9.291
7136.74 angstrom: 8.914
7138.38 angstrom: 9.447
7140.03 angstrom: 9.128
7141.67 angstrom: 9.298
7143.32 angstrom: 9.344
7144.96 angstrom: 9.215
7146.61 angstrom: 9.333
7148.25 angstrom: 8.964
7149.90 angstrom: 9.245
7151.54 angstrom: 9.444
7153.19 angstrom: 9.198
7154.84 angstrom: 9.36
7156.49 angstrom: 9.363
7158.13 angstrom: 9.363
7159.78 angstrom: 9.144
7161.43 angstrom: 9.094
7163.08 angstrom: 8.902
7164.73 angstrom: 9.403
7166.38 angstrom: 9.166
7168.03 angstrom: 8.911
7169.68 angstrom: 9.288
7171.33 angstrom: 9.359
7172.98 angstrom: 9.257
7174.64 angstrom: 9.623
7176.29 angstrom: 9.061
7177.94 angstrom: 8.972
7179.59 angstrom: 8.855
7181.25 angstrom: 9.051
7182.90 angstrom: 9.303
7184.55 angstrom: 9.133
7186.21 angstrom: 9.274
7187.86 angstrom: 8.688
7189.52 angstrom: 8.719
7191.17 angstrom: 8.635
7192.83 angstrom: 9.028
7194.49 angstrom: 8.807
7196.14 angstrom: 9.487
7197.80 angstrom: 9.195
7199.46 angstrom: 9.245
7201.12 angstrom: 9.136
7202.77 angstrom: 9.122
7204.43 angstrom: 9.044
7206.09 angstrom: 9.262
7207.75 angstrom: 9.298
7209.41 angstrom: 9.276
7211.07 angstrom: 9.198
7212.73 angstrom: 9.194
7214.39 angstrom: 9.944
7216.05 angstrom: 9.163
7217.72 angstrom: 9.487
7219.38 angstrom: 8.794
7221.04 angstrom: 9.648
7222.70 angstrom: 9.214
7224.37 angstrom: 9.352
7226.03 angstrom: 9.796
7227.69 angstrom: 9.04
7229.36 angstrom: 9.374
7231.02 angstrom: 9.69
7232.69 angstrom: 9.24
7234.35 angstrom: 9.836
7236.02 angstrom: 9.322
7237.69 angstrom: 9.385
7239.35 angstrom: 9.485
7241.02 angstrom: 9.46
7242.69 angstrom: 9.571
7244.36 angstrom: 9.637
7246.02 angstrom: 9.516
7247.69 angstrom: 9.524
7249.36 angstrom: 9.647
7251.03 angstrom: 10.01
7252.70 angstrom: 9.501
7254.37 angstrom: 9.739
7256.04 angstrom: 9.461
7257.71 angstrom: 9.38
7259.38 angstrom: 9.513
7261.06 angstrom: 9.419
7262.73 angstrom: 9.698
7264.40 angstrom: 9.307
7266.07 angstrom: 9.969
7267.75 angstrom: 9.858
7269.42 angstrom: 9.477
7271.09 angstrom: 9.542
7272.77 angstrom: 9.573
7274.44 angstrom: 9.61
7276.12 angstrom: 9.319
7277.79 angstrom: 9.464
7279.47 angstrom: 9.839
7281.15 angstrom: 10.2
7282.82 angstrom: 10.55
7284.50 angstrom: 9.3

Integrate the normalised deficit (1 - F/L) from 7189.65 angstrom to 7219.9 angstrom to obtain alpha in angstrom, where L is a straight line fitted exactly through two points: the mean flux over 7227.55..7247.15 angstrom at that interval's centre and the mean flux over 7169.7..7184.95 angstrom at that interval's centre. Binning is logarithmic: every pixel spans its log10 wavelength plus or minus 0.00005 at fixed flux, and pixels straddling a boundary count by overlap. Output 0.5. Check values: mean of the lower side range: 9.19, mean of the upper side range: 9.48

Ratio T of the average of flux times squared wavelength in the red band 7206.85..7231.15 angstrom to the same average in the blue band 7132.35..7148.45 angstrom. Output 1.0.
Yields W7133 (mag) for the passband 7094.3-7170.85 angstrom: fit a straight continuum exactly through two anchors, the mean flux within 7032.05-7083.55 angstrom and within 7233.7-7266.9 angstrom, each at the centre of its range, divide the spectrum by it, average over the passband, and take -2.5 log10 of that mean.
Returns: 0.06 mag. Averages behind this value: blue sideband 9.82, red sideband 9.57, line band 9.24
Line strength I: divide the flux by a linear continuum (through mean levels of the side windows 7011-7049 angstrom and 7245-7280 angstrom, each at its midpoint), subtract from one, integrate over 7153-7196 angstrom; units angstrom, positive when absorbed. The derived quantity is 2.74 angstrom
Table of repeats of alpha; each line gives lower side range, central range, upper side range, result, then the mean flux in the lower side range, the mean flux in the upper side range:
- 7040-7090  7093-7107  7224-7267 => 0.4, 9.71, 9.54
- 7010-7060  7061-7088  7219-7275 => 0.8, 9.94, 9.52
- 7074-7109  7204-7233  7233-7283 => 0.7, 9.46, 9.61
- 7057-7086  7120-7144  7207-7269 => 0.9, 9.6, 9.49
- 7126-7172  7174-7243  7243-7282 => 1.2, 9.19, 9.62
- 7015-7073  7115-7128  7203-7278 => 0.6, 9.86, 9.47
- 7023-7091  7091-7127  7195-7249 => 1.2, 9.79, 9.37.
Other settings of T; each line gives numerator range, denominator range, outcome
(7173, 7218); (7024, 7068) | 0.97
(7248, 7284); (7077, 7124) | 1.08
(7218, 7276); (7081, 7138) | 1.07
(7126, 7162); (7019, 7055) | 0.95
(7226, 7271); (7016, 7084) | 1.03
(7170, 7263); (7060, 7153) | 1.03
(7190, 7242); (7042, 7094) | 1.00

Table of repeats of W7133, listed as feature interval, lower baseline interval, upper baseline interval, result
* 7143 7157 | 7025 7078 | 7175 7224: 0.01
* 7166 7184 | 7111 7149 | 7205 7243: 0.01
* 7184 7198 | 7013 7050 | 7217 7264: 0.07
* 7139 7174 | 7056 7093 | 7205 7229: 0.02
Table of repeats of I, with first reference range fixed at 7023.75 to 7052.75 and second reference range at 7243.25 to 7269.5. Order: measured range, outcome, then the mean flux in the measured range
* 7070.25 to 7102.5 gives 1.4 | 9.54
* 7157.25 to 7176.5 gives 1.1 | 9.22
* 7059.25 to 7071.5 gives 0.6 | 9.54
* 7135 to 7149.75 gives 0.9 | 9.21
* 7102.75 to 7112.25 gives 0.6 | 9.28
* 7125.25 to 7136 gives 0.9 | 9.07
